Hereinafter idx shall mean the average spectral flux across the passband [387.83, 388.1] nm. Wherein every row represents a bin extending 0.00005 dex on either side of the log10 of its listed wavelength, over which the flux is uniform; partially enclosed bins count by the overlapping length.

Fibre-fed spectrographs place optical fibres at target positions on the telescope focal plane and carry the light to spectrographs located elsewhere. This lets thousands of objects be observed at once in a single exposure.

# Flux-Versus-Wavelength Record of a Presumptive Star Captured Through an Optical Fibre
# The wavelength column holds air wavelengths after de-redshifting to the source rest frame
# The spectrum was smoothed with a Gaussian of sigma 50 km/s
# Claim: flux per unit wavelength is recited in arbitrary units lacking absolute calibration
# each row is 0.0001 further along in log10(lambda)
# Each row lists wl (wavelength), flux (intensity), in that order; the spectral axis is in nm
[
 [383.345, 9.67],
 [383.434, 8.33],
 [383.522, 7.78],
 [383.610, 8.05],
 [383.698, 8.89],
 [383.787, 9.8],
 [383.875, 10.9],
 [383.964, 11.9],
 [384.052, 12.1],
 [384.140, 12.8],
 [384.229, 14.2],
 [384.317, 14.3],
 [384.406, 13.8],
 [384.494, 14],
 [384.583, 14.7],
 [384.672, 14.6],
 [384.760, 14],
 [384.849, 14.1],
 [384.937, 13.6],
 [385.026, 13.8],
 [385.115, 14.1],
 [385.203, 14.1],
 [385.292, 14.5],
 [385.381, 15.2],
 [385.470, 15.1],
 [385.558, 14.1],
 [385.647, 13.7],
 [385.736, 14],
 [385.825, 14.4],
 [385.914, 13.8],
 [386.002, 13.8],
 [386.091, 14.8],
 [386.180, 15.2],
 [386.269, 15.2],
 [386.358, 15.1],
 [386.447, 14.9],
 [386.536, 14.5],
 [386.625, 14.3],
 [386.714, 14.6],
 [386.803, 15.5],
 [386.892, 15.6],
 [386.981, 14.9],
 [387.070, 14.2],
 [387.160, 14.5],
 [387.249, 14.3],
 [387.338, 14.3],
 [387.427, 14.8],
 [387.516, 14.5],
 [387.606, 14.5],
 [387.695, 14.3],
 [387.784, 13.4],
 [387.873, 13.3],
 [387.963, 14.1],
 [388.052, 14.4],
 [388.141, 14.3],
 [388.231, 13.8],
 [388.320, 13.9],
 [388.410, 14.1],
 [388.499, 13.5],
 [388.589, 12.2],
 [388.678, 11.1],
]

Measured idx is 13.9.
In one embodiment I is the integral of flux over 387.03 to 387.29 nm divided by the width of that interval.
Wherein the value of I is 14.3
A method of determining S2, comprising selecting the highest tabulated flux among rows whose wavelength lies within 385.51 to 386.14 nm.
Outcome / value 14.8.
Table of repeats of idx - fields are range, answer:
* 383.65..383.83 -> 9.3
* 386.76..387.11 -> 15.1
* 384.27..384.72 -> 14.3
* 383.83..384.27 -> 12.4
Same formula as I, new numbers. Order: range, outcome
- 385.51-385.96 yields 14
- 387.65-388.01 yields 13.8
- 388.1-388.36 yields 14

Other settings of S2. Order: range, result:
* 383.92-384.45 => 14.3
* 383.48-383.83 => 9.8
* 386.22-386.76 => 15.2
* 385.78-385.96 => 14.4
